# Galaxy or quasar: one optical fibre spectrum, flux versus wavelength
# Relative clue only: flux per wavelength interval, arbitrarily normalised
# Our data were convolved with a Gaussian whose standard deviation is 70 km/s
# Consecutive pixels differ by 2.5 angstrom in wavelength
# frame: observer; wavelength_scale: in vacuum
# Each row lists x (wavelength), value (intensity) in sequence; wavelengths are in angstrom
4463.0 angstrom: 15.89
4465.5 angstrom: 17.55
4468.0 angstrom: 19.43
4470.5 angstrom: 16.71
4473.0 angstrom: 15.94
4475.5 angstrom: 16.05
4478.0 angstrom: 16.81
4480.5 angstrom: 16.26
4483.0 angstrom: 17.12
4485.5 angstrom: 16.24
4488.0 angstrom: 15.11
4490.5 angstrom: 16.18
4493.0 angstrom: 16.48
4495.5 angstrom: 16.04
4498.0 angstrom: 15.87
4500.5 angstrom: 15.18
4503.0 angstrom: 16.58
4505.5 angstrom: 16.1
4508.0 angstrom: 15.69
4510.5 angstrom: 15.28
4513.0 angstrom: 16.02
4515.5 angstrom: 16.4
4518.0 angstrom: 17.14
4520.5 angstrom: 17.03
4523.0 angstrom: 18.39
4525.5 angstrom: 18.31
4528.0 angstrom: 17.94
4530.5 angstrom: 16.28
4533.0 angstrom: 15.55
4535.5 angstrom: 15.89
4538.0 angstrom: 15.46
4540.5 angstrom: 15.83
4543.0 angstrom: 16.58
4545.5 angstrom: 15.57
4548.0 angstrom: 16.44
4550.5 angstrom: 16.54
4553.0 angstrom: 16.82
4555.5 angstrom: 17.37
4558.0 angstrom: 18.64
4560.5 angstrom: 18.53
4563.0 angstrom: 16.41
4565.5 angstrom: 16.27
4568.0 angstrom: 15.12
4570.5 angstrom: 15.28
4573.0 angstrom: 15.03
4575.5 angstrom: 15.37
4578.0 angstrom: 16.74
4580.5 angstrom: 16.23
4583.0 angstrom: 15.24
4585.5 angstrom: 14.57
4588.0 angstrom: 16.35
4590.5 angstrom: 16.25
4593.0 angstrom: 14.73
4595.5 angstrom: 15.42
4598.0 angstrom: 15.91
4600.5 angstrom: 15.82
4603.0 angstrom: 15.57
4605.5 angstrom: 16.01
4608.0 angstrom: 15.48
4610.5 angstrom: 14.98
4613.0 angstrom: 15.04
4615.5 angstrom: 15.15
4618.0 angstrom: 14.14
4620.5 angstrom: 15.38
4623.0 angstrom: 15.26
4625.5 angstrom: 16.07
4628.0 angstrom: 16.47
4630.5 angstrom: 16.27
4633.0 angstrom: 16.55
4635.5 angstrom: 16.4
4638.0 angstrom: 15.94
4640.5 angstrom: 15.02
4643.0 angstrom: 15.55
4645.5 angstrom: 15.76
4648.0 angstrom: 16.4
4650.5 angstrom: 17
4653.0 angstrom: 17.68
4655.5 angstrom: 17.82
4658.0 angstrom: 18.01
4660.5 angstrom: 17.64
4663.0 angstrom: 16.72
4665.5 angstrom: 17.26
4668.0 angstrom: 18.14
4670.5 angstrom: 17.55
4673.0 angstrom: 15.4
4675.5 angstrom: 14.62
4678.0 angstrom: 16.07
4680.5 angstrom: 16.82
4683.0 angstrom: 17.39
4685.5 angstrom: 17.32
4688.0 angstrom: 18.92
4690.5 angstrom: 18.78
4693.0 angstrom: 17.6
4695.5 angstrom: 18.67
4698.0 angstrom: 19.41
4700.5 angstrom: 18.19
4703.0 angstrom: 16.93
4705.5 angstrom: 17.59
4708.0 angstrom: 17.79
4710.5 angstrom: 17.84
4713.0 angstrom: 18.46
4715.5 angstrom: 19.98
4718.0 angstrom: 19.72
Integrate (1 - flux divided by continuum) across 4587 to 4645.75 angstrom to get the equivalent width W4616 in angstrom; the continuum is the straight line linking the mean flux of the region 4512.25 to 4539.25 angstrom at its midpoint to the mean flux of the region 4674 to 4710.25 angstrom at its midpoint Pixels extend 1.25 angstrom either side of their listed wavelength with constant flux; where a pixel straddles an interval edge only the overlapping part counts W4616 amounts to 5.4 angstrom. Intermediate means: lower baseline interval 16.8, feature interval 15.6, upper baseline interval 17.6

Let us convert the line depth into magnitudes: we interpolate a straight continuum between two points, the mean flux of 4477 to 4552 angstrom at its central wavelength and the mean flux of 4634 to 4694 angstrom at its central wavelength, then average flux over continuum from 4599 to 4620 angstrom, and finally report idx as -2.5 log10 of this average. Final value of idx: 0.10 mag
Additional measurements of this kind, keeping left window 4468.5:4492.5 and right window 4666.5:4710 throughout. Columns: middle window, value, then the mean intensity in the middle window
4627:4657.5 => 0.05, 16.4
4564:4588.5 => 0.09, 15.6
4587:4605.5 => 0.08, 15.7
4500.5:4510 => 0.04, 15.9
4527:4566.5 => 0.01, 16.6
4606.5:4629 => 0.12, 15.3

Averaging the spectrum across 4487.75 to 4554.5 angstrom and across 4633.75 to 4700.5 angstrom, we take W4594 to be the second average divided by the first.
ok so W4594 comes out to 1.0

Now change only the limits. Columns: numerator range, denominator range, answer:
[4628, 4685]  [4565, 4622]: 1.08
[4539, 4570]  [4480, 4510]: 1.04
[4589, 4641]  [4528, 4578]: 0.96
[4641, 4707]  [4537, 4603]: 1.07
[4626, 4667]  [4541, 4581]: 1.01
